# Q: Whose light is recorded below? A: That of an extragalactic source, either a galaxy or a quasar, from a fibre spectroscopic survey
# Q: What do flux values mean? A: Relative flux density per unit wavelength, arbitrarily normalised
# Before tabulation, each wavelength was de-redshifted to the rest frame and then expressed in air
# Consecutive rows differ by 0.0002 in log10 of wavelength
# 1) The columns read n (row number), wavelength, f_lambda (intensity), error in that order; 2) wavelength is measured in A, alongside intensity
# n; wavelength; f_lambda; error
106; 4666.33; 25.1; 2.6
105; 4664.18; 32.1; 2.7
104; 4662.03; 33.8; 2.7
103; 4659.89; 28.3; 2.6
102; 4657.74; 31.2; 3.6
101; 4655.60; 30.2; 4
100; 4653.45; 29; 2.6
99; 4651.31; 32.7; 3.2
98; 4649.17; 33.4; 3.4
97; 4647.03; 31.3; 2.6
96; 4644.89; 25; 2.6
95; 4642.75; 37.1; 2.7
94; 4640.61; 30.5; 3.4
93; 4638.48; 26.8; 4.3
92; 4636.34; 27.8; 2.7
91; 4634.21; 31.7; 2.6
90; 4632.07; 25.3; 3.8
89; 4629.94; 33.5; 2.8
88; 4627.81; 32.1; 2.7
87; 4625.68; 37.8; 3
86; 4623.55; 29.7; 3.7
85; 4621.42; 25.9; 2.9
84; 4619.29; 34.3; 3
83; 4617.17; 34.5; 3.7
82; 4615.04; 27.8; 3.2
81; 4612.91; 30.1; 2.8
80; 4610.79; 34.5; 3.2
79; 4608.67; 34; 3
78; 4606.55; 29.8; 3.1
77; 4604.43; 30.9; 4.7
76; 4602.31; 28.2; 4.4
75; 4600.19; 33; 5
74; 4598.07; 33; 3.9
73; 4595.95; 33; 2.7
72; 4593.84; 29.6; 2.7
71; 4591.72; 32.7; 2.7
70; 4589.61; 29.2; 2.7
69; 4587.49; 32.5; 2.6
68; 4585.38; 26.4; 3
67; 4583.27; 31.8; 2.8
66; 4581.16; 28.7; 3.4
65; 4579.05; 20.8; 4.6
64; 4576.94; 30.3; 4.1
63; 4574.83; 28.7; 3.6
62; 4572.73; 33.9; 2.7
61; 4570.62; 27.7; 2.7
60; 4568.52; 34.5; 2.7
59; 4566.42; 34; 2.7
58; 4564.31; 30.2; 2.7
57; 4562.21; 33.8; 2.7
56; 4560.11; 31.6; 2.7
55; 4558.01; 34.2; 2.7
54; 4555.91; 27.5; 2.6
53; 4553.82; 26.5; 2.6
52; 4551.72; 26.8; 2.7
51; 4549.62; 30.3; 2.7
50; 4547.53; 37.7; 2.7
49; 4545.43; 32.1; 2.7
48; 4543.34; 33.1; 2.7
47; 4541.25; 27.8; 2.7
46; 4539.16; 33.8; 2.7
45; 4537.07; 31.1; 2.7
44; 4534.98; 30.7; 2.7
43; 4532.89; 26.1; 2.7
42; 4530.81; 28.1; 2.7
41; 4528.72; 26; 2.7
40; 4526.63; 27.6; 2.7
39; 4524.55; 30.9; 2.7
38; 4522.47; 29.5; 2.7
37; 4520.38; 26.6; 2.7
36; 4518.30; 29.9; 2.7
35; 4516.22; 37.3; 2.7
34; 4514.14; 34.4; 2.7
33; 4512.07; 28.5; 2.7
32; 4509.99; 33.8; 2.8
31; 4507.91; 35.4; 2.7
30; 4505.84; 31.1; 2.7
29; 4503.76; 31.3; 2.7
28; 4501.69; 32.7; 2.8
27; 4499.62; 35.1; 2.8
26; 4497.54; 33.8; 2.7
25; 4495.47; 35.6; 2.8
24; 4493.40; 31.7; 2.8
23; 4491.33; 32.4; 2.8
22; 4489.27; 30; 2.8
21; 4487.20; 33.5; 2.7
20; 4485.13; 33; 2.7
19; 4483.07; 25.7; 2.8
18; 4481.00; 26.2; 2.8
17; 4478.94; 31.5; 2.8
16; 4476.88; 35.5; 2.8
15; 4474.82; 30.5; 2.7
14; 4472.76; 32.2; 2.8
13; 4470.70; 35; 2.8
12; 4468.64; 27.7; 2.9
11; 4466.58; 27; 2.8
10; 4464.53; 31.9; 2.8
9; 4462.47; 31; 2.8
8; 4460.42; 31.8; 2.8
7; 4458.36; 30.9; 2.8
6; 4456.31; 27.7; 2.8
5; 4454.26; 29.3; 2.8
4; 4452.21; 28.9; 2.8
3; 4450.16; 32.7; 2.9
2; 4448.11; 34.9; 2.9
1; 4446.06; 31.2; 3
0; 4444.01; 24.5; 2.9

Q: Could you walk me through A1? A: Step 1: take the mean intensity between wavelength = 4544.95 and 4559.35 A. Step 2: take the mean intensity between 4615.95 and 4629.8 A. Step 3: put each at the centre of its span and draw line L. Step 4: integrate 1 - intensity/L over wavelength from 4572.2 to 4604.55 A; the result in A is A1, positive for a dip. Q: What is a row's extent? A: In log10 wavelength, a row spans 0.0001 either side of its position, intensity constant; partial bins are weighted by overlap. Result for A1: 1.5 A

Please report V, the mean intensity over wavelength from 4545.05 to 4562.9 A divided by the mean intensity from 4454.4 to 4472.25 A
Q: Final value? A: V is 1.0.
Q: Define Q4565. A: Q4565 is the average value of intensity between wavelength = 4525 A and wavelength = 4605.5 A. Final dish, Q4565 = 30.4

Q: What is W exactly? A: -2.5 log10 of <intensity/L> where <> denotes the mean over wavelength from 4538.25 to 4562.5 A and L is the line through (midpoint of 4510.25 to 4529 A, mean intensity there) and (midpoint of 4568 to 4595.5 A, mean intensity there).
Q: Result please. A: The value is -0.04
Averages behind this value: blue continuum 30.4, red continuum 29.7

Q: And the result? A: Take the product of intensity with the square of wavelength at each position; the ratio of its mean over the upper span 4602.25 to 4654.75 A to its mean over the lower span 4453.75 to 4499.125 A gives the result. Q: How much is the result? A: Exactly 1.06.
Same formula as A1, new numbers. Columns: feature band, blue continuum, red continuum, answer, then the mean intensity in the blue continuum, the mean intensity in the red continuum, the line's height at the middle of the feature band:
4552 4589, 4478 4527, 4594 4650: 1.5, 31.6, 31.2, 31.4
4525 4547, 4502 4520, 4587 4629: 1.6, 32.5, 31.6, 32.3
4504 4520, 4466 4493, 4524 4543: -1.4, 30.9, 29.2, 29.9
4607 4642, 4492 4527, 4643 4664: 0.1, 32.2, 30.9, 31.1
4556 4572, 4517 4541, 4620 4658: -1.3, 29.2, 30.6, 29.6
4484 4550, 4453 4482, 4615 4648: -2.0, 30.6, 30.8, 30.6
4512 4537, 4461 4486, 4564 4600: 0.7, 30.6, 30.5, 30.5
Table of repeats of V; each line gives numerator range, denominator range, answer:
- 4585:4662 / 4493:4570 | 0.99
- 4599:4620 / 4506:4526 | 1.00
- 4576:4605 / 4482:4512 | 0.93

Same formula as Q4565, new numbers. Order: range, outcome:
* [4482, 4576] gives 31.2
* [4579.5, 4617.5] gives 30.9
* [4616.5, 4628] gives 32.3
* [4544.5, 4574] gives 31.5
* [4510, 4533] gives 29.9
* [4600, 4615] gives 31.2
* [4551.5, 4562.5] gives 30.1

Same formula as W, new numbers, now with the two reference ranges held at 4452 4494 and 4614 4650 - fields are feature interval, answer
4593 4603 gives -0.02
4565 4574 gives -0.05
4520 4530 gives 0.09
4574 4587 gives 0.10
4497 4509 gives -0.08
